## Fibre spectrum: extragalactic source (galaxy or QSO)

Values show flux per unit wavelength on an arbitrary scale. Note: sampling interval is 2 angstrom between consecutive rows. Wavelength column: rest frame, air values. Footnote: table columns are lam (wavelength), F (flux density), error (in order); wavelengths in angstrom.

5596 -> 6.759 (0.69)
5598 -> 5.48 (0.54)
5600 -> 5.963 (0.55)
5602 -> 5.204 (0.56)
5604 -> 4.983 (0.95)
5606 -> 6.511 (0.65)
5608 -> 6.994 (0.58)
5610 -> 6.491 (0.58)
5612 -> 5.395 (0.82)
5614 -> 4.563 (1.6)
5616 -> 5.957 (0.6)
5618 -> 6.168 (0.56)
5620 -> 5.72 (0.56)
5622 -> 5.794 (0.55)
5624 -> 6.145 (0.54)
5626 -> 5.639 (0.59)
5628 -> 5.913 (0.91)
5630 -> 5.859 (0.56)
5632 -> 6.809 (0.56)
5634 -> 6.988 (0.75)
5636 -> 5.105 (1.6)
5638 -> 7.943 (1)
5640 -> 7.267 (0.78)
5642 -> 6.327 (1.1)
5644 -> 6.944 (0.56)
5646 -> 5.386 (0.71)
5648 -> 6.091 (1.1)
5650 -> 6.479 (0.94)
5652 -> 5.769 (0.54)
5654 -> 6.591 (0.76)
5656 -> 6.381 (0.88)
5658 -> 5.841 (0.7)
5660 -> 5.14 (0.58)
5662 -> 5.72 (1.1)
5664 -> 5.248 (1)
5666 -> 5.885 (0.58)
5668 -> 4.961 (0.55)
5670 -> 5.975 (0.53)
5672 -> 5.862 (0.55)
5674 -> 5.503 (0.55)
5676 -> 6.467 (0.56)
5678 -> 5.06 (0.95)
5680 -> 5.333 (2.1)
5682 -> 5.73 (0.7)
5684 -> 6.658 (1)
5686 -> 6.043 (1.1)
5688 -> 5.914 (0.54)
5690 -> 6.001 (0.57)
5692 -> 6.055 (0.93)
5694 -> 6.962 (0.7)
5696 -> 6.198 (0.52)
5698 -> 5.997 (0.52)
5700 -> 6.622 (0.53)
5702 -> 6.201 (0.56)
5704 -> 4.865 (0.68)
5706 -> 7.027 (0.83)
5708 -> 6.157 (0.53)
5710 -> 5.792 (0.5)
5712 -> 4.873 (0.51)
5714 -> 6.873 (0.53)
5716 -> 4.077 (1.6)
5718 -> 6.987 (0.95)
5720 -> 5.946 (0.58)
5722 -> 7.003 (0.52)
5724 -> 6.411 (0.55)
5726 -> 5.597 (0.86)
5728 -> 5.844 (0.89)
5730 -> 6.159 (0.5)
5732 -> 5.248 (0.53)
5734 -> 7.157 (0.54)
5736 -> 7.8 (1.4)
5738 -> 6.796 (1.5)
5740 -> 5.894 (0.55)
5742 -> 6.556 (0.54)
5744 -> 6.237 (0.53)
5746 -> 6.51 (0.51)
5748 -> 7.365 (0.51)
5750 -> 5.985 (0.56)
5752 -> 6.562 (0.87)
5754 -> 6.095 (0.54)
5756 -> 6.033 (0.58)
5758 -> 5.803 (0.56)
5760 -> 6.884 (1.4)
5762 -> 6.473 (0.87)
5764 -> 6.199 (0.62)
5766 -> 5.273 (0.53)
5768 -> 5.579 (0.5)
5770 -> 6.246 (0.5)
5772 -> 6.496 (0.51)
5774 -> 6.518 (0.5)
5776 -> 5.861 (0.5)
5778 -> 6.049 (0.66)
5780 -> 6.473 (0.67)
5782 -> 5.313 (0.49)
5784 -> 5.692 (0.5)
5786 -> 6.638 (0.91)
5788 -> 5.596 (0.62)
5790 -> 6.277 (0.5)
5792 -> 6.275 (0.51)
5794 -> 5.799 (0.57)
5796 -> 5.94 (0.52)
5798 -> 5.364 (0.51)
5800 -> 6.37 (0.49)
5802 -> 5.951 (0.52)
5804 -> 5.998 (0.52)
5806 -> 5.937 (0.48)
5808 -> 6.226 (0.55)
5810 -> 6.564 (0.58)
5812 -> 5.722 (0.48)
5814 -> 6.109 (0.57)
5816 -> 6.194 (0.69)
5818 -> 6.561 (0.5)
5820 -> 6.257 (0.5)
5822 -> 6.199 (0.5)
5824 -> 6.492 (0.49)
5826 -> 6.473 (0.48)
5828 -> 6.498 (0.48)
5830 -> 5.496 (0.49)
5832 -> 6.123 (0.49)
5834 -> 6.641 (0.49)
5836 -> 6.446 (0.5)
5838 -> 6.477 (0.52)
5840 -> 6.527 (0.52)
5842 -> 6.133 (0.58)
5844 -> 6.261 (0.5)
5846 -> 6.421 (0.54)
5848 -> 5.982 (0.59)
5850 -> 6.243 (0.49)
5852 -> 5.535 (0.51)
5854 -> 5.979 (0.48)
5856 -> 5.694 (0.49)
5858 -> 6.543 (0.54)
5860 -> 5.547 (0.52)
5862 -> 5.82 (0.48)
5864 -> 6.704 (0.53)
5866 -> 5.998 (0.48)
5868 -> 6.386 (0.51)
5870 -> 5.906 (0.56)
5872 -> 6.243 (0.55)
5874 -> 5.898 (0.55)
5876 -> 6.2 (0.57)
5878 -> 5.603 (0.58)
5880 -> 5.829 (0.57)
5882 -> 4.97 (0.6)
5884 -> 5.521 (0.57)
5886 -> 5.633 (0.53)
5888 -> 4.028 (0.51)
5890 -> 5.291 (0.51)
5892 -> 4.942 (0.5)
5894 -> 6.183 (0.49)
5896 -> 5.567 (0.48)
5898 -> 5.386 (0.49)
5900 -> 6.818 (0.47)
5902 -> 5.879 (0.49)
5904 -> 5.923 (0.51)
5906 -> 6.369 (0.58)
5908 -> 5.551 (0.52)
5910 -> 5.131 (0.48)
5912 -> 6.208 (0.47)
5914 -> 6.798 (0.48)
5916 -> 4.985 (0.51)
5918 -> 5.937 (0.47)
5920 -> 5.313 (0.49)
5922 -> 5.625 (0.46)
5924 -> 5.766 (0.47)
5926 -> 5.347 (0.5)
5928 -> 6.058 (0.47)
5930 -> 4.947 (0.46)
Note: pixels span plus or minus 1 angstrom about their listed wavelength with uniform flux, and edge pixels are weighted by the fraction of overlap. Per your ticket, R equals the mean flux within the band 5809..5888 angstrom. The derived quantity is 6.07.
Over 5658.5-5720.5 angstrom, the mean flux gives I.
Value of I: 5.87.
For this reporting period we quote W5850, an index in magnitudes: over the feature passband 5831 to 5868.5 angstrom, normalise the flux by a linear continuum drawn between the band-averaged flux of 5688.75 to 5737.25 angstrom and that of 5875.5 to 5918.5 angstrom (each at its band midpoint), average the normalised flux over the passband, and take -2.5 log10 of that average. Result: -0.071 mag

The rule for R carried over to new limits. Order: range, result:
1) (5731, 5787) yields 6.28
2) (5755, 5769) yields 6.03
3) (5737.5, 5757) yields 6.39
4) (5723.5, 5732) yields 5.89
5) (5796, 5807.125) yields 5.93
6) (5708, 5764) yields 6.25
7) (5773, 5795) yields 6.04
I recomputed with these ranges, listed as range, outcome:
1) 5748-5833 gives 6.12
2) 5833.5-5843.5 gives 6.43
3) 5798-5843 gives 6.23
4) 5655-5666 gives 5.69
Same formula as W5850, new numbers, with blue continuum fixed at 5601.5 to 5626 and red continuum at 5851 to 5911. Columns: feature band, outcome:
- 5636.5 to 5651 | -0.13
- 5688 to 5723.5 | -0.05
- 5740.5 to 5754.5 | -0.12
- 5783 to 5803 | -0.04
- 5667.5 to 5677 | 0.00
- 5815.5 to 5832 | -0.09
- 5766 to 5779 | -0.05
